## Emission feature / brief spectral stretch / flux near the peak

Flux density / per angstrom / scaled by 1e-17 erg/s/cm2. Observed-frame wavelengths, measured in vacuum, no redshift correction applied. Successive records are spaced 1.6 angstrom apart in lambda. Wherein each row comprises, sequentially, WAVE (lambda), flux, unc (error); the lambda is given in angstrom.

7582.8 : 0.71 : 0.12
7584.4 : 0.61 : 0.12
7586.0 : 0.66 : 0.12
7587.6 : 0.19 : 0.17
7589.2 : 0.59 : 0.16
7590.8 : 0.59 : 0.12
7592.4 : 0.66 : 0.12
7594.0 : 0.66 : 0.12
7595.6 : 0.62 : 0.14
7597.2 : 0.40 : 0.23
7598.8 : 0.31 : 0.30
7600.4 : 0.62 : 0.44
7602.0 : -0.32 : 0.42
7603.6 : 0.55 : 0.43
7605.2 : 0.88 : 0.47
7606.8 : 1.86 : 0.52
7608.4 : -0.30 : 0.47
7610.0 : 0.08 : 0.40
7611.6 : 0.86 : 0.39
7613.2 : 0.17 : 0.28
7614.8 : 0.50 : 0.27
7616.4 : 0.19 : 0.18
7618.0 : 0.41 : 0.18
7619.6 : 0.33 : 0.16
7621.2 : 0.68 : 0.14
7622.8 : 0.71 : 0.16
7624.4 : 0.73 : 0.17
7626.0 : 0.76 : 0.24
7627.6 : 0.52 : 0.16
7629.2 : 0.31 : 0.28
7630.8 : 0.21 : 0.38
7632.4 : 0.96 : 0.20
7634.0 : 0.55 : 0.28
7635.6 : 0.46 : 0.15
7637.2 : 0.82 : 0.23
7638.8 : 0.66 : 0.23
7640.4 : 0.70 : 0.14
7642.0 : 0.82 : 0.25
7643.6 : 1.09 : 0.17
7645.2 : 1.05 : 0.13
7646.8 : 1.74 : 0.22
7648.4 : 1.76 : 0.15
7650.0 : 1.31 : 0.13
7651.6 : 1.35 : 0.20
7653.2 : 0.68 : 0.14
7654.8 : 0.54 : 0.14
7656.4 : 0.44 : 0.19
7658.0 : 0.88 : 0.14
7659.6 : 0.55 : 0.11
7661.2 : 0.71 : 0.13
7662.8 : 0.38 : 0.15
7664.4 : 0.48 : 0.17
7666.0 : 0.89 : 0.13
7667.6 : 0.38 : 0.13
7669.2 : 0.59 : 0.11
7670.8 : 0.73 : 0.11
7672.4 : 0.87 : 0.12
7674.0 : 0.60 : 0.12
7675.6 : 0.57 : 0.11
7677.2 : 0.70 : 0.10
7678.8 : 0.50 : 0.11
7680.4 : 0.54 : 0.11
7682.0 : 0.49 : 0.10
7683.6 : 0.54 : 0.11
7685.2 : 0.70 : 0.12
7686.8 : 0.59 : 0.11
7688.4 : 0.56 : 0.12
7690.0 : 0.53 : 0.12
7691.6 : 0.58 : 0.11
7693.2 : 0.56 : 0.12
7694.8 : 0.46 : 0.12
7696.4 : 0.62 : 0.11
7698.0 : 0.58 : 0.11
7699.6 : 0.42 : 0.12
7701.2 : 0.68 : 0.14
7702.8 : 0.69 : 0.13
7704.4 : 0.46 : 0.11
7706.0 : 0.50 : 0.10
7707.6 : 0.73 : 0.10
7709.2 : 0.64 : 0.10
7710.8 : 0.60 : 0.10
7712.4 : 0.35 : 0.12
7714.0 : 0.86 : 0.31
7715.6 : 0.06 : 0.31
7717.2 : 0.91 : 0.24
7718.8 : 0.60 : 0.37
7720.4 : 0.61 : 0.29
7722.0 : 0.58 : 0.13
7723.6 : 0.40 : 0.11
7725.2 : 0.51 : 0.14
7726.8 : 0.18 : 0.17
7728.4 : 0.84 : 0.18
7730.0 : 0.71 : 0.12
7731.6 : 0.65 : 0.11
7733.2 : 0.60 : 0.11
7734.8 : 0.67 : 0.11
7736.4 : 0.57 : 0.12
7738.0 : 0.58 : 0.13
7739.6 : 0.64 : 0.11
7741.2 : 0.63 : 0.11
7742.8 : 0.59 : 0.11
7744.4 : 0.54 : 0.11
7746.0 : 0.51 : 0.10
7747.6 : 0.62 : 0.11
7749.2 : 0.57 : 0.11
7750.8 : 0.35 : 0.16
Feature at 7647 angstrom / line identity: [O III]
